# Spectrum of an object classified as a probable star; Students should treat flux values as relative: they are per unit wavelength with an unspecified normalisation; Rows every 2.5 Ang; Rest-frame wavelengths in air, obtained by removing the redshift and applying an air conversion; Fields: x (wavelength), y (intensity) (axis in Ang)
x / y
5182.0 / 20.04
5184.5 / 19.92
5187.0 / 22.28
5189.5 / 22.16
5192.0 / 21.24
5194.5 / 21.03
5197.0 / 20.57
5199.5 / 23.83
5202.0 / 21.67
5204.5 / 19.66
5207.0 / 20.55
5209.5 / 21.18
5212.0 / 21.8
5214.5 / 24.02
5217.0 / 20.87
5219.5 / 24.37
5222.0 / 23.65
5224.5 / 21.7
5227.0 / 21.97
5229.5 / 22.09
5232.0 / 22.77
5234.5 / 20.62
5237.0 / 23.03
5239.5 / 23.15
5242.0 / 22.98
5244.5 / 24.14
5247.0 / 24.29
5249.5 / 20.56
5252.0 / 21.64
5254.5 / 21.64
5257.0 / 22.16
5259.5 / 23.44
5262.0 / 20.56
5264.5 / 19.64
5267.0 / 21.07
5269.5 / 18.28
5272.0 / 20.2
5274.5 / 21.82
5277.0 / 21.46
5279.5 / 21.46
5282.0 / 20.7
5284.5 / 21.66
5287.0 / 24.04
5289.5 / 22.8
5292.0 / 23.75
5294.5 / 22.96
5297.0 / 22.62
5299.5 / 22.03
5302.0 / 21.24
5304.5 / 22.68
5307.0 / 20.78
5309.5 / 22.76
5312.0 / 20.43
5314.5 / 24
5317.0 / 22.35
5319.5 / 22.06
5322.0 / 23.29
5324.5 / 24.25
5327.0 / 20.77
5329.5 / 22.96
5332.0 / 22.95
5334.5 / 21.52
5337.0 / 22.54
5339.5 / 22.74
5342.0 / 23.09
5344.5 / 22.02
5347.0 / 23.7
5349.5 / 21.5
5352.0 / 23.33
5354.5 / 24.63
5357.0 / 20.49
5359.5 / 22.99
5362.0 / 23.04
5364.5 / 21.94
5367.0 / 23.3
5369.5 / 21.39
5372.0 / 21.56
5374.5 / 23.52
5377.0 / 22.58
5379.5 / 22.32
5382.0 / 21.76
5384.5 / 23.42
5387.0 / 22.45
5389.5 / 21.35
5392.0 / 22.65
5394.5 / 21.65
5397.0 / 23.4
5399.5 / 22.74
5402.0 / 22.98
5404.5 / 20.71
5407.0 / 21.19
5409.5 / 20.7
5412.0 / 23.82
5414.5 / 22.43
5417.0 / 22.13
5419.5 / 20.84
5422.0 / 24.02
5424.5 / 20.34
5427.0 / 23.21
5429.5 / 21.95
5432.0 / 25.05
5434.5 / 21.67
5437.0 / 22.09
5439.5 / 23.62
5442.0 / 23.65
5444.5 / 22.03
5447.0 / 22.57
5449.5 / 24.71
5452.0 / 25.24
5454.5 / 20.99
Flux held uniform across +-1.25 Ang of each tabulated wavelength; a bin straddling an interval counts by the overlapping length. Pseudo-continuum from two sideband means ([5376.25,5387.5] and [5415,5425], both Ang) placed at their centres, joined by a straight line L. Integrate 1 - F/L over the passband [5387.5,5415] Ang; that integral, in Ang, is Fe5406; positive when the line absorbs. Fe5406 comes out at 0.1 Ang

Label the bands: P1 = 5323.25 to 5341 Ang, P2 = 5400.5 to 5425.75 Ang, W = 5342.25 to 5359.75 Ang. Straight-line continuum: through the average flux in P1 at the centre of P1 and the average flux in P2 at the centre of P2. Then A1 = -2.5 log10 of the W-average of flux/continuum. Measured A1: -0.01 mag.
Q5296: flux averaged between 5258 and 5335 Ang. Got 22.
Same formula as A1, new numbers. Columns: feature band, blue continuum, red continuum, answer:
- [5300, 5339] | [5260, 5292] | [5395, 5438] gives -0.03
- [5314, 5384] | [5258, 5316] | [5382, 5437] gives -0.03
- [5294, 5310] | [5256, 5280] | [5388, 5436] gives -0.04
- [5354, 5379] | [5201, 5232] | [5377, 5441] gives -0.01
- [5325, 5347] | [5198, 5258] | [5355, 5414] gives -0.01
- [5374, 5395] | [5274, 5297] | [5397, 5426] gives -0.01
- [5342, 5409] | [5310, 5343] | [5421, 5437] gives 0.01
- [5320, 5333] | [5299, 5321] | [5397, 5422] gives -0.04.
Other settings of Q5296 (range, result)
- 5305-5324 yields 22.3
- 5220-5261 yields 22.5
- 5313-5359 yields 22.7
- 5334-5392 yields 22.5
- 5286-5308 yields 22.5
